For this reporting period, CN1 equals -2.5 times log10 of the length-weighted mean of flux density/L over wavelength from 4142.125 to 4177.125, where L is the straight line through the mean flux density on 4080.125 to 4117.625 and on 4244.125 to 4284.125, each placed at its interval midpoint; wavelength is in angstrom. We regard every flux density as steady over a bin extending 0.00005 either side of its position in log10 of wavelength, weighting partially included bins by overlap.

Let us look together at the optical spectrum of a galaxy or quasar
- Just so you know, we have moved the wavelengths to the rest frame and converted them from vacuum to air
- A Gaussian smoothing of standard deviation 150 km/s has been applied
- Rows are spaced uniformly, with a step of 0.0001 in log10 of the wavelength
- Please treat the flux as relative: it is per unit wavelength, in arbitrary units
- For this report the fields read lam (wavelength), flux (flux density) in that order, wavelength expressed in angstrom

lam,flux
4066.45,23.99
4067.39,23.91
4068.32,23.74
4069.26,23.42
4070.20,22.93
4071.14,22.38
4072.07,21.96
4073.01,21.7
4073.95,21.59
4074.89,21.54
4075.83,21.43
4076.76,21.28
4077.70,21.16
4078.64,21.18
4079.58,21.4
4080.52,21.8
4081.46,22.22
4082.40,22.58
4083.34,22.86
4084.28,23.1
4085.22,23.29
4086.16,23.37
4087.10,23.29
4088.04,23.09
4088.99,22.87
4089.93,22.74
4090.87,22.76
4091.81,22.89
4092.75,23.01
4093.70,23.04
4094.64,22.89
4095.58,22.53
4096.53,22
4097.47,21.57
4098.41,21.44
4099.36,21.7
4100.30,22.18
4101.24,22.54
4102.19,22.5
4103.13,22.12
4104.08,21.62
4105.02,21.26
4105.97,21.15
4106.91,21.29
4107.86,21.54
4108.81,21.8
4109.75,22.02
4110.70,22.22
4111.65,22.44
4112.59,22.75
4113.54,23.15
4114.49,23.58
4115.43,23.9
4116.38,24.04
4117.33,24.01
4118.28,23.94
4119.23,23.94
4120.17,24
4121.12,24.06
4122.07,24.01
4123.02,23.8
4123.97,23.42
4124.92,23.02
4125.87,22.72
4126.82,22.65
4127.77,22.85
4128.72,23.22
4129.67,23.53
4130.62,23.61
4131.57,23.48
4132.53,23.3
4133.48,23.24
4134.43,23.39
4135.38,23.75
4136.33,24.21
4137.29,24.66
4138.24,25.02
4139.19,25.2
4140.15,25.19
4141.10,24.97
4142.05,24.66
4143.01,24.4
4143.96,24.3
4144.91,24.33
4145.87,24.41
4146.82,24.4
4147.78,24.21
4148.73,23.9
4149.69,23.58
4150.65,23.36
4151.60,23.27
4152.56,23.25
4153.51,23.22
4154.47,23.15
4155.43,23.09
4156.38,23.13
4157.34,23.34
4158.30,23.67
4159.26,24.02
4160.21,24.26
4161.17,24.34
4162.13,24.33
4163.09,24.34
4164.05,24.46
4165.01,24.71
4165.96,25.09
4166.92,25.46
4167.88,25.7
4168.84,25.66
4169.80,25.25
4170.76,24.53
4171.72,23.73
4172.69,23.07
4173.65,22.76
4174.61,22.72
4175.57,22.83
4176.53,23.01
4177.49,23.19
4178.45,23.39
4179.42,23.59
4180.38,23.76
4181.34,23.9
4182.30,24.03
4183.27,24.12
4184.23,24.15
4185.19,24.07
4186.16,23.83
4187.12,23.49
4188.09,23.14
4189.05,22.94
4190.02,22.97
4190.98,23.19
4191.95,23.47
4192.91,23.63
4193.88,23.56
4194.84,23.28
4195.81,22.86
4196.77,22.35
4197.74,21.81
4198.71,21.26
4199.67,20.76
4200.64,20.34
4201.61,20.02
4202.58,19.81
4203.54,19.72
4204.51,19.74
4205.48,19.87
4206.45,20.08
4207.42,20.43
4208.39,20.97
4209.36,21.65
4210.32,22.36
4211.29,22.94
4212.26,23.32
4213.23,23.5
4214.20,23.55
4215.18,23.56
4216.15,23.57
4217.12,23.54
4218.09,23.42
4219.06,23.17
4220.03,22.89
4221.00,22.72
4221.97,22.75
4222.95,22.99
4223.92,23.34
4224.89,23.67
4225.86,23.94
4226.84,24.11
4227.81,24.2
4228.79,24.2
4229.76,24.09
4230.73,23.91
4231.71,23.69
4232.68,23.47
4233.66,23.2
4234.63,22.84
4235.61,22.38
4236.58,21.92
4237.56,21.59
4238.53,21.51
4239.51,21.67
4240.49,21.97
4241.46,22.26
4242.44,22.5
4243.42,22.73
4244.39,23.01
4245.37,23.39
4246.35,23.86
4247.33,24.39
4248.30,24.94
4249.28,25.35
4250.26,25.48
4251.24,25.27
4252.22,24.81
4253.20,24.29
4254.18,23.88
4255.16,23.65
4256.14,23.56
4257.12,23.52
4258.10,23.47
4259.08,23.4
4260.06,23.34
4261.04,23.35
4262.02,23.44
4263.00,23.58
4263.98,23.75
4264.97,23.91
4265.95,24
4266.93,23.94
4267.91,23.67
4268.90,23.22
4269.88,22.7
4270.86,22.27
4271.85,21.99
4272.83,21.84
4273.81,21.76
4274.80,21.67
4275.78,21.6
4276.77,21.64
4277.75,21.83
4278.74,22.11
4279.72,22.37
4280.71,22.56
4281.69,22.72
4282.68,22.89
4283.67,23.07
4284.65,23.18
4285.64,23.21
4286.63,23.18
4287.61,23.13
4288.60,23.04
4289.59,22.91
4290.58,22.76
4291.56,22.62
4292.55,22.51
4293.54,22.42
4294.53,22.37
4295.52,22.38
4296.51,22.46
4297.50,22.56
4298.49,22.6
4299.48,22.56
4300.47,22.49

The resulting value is -0.05 mag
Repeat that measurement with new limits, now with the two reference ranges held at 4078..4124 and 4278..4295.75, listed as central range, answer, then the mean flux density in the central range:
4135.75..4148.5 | -0.09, 24.6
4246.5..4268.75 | -0.06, 24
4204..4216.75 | 0.04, 22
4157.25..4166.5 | -0.08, 24.3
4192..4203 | 0.04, 21.9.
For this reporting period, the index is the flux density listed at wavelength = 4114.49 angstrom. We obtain 23.58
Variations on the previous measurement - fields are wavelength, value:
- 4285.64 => 23.21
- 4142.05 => 24.66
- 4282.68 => 22.89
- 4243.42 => 22.73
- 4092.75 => 23.01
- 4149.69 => 23.58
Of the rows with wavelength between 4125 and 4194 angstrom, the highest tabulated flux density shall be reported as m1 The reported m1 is 25.7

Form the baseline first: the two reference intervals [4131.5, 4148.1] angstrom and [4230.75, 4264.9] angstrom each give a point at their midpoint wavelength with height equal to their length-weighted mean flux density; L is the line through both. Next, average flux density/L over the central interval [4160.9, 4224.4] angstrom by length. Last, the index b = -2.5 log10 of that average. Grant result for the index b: 0.04 mag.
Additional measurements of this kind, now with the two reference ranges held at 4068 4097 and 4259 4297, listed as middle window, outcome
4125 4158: -0.06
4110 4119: -0.04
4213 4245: -0.02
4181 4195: -0.05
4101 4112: 0.03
